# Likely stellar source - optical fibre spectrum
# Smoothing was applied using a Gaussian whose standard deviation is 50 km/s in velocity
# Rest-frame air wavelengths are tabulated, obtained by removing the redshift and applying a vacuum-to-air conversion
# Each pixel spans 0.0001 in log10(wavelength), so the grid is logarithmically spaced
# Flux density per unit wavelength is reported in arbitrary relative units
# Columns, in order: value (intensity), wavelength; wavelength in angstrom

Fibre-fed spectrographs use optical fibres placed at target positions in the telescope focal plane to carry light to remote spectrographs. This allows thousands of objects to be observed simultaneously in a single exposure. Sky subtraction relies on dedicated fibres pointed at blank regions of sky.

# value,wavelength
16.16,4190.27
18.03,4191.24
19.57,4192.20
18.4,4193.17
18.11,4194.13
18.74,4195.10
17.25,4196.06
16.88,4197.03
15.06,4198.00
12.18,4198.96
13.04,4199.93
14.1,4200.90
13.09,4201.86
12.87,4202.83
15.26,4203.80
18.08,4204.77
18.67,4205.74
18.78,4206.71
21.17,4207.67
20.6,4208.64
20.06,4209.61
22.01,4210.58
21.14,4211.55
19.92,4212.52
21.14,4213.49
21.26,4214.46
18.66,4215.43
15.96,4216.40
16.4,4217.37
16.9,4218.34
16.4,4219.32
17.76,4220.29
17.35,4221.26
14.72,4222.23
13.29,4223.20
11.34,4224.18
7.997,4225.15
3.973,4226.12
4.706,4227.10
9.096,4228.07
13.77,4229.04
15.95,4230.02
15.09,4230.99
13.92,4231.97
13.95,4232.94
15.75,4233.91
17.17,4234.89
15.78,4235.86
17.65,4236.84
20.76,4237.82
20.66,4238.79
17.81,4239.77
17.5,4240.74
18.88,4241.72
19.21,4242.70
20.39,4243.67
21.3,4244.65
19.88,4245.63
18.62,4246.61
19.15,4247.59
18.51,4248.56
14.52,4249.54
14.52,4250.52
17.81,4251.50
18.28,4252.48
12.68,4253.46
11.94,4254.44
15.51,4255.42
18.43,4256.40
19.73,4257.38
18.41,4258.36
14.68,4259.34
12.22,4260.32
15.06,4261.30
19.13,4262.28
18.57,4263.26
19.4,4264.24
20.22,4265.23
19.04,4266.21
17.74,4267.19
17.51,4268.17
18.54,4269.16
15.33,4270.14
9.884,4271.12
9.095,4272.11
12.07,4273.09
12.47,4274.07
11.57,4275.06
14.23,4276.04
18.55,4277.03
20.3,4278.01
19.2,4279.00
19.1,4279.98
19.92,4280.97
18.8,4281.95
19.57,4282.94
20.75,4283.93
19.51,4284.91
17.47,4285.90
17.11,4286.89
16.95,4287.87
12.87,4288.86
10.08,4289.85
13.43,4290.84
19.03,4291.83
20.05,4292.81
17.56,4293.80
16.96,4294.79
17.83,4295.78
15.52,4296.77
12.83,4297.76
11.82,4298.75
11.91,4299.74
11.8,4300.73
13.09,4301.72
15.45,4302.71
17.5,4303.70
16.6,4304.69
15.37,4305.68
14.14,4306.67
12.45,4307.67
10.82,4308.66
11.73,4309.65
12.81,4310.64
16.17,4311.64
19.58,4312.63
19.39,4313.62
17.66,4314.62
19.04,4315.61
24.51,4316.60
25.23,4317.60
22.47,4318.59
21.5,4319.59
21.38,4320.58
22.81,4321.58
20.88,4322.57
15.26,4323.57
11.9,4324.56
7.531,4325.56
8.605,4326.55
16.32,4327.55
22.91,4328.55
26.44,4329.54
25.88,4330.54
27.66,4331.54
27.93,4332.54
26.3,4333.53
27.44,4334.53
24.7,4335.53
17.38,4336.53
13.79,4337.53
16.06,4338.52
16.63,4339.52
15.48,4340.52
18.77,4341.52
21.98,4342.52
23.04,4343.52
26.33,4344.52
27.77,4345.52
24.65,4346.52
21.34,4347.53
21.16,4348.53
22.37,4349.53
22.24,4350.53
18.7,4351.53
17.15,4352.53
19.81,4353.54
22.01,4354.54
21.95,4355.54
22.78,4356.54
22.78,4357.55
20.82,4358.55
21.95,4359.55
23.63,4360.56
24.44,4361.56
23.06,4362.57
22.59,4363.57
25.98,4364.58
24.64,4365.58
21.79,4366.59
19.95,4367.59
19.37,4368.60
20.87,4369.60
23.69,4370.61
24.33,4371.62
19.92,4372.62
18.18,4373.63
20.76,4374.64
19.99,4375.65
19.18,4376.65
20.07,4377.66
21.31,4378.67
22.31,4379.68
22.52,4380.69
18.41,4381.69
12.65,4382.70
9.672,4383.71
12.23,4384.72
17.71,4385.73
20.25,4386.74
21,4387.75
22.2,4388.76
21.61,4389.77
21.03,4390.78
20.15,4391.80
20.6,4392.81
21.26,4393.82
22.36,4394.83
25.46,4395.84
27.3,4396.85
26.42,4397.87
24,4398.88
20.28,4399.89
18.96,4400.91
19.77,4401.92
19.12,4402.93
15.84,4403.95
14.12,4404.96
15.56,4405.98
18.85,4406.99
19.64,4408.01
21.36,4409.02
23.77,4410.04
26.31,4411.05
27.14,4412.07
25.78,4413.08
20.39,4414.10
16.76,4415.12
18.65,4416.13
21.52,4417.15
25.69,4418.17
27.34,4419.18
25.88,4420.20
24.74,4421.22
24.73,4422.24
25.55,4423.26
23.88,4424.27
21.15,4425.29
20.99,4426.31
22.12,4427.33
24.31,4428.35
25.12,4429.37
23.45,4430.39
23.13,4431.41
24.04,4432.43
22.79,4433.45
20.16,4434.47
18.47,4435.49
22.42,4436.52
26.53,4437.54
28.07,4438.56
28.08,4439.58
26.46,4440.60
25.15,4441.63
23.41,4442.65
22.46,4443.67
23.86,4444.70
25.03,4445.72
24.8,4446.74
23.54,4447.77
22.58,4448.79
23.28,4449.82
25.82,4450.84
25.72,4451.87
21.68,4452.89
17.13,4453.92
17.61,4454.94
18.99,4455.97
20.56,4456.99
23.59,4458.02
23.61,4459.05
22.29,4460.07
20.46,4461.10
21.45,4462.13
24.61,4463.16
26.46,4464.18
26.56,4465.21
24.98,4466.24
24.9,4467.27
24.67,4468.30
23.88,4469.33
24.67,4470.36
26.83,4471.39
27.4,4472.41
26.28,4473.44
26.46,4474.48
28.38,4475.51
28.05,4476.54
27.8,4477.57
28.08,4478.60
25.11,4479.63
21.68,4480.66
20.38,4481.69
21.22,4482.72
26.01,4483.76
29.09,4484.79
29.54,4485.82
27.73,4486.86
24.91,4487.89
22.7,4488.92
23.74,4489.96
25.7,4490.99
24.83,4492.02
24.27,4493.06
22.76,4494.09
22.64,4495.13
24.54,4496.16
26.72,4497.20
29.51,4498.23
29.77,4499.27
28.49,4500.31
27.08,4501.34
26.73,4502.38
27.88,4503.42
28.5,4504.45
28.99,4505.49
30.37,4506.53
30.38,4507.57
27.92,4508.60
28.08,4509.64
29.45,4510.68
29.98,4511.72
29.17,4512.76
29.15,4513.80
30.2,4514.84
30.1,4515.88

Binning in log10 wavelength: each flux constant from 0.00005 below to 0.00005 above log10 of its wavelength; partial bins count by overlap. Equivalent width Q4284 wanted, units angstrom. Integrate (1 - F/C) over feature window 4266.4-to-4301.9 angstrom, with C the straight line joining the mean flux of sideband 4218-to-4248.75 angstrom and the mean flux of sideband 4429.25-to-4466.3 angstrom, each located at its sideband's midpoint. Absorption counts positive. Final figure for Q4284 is 3.3 angstrom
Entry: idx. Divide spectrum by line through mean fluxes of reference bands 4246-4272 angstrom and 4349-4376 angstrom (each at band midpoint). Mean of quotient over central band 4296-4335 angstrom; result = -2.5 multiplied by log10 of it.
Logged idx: 0.09 mag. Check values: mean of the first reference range 16.6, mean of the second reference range 21.7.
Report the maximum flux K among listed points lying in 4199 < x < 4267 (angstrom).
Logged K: 22.01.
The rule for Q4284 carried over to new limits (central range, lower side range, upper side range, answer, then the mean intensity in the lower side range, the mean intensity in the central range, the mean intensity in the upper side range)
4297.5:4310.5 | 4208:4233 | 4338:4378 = 3.8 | 15.6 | 13.5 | 21.5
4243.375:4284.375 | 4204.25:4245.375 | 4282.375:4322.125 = -0.4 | 16.8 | 16.9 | 16.8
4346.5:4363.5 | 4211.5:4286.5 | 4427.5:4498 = -1.2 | 16.5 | 21.8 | 24.3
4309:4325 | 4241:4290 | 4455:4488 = 0.1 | 16.9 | 18.8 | 24.8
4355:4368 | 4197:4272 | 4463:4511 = -0.8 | 16.5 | 22.8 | 26.3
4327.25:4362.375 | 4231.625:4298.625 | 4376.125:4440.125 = -4.6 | 16.9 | 22.1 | 21.6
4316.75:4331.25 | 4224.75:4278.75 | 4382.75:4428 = -0.8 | 15.9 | 19.5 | 21.3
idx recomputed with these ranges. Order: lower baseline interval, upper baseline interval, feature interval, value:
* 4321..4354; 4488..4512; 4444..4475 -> 0.08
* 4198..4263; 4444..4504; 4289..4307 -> 0.24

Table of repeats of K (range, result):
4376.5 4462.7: 28.08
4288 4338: 27.93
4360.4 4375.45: 25.98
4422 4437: 25.55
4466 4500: 29.77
